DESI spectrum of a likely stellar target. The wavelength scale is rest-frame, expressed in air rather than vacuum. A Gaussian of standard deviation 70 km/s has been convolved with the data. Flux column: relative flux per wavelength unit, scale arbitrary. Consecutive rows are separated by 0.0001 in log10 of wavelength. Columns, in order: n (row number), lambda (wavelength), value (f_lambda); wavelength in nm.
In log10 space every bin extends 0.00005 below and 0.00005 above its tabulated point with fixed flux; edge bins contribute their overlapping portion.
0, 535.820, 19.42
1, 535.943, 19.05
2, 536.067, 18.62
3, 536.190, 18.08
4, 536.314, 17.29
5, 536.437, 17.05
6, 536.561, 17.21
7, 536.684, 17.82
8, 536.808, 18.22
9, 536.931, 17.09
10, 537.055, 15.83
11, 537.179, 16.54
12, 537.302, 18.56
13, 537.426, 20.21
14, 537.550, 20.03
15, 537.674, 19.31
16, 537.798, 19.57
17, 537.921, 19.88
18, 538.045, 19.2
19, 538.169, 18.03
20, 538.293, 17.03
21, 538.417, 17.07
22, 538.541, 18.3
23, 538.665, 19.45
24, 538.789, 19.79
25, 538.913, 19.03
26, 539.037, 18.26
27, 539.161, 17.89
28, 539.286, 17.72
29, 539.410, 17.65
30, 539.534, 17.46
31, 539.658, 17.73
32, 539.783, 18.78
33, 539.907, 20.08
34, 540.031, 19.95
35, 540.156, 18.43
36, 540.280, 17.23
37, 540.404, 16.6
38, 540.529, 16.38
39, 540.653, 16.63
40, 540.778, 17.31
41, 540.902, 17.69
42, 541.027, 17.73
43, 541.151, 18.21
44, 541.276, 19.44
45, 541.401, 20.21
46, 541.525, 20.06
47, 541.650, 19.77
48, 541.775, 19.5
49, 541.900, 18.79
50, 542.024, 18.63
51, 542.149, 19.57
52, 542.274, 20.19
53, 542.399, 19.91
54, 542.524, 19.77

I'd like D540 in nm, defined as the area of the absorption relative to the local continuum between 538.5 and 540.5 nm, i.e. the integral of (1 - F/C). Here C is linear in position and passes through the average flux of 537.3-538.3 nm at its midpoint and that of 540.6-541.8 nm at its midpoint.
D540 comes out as 0.06 nm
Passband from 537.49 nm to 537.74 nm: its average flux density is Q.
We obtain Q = 19.6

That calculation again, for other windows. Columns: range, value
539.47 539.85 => 18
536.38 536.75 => 17.4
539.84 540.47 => 18.5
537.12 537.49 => 18.5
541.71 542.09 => 19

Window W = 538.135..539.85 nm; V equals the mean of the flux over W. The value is 18.2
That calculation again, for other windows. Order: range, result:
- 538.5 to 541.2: 18.1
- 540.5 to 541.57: 18.2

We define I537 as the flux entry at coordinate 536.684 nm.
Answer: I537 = 17.82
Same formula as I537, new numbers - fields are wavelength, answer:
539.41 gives 17.65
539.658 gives 17.73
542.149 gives 19.57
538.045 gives 19.2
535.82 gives 19.42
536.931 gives 17.09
